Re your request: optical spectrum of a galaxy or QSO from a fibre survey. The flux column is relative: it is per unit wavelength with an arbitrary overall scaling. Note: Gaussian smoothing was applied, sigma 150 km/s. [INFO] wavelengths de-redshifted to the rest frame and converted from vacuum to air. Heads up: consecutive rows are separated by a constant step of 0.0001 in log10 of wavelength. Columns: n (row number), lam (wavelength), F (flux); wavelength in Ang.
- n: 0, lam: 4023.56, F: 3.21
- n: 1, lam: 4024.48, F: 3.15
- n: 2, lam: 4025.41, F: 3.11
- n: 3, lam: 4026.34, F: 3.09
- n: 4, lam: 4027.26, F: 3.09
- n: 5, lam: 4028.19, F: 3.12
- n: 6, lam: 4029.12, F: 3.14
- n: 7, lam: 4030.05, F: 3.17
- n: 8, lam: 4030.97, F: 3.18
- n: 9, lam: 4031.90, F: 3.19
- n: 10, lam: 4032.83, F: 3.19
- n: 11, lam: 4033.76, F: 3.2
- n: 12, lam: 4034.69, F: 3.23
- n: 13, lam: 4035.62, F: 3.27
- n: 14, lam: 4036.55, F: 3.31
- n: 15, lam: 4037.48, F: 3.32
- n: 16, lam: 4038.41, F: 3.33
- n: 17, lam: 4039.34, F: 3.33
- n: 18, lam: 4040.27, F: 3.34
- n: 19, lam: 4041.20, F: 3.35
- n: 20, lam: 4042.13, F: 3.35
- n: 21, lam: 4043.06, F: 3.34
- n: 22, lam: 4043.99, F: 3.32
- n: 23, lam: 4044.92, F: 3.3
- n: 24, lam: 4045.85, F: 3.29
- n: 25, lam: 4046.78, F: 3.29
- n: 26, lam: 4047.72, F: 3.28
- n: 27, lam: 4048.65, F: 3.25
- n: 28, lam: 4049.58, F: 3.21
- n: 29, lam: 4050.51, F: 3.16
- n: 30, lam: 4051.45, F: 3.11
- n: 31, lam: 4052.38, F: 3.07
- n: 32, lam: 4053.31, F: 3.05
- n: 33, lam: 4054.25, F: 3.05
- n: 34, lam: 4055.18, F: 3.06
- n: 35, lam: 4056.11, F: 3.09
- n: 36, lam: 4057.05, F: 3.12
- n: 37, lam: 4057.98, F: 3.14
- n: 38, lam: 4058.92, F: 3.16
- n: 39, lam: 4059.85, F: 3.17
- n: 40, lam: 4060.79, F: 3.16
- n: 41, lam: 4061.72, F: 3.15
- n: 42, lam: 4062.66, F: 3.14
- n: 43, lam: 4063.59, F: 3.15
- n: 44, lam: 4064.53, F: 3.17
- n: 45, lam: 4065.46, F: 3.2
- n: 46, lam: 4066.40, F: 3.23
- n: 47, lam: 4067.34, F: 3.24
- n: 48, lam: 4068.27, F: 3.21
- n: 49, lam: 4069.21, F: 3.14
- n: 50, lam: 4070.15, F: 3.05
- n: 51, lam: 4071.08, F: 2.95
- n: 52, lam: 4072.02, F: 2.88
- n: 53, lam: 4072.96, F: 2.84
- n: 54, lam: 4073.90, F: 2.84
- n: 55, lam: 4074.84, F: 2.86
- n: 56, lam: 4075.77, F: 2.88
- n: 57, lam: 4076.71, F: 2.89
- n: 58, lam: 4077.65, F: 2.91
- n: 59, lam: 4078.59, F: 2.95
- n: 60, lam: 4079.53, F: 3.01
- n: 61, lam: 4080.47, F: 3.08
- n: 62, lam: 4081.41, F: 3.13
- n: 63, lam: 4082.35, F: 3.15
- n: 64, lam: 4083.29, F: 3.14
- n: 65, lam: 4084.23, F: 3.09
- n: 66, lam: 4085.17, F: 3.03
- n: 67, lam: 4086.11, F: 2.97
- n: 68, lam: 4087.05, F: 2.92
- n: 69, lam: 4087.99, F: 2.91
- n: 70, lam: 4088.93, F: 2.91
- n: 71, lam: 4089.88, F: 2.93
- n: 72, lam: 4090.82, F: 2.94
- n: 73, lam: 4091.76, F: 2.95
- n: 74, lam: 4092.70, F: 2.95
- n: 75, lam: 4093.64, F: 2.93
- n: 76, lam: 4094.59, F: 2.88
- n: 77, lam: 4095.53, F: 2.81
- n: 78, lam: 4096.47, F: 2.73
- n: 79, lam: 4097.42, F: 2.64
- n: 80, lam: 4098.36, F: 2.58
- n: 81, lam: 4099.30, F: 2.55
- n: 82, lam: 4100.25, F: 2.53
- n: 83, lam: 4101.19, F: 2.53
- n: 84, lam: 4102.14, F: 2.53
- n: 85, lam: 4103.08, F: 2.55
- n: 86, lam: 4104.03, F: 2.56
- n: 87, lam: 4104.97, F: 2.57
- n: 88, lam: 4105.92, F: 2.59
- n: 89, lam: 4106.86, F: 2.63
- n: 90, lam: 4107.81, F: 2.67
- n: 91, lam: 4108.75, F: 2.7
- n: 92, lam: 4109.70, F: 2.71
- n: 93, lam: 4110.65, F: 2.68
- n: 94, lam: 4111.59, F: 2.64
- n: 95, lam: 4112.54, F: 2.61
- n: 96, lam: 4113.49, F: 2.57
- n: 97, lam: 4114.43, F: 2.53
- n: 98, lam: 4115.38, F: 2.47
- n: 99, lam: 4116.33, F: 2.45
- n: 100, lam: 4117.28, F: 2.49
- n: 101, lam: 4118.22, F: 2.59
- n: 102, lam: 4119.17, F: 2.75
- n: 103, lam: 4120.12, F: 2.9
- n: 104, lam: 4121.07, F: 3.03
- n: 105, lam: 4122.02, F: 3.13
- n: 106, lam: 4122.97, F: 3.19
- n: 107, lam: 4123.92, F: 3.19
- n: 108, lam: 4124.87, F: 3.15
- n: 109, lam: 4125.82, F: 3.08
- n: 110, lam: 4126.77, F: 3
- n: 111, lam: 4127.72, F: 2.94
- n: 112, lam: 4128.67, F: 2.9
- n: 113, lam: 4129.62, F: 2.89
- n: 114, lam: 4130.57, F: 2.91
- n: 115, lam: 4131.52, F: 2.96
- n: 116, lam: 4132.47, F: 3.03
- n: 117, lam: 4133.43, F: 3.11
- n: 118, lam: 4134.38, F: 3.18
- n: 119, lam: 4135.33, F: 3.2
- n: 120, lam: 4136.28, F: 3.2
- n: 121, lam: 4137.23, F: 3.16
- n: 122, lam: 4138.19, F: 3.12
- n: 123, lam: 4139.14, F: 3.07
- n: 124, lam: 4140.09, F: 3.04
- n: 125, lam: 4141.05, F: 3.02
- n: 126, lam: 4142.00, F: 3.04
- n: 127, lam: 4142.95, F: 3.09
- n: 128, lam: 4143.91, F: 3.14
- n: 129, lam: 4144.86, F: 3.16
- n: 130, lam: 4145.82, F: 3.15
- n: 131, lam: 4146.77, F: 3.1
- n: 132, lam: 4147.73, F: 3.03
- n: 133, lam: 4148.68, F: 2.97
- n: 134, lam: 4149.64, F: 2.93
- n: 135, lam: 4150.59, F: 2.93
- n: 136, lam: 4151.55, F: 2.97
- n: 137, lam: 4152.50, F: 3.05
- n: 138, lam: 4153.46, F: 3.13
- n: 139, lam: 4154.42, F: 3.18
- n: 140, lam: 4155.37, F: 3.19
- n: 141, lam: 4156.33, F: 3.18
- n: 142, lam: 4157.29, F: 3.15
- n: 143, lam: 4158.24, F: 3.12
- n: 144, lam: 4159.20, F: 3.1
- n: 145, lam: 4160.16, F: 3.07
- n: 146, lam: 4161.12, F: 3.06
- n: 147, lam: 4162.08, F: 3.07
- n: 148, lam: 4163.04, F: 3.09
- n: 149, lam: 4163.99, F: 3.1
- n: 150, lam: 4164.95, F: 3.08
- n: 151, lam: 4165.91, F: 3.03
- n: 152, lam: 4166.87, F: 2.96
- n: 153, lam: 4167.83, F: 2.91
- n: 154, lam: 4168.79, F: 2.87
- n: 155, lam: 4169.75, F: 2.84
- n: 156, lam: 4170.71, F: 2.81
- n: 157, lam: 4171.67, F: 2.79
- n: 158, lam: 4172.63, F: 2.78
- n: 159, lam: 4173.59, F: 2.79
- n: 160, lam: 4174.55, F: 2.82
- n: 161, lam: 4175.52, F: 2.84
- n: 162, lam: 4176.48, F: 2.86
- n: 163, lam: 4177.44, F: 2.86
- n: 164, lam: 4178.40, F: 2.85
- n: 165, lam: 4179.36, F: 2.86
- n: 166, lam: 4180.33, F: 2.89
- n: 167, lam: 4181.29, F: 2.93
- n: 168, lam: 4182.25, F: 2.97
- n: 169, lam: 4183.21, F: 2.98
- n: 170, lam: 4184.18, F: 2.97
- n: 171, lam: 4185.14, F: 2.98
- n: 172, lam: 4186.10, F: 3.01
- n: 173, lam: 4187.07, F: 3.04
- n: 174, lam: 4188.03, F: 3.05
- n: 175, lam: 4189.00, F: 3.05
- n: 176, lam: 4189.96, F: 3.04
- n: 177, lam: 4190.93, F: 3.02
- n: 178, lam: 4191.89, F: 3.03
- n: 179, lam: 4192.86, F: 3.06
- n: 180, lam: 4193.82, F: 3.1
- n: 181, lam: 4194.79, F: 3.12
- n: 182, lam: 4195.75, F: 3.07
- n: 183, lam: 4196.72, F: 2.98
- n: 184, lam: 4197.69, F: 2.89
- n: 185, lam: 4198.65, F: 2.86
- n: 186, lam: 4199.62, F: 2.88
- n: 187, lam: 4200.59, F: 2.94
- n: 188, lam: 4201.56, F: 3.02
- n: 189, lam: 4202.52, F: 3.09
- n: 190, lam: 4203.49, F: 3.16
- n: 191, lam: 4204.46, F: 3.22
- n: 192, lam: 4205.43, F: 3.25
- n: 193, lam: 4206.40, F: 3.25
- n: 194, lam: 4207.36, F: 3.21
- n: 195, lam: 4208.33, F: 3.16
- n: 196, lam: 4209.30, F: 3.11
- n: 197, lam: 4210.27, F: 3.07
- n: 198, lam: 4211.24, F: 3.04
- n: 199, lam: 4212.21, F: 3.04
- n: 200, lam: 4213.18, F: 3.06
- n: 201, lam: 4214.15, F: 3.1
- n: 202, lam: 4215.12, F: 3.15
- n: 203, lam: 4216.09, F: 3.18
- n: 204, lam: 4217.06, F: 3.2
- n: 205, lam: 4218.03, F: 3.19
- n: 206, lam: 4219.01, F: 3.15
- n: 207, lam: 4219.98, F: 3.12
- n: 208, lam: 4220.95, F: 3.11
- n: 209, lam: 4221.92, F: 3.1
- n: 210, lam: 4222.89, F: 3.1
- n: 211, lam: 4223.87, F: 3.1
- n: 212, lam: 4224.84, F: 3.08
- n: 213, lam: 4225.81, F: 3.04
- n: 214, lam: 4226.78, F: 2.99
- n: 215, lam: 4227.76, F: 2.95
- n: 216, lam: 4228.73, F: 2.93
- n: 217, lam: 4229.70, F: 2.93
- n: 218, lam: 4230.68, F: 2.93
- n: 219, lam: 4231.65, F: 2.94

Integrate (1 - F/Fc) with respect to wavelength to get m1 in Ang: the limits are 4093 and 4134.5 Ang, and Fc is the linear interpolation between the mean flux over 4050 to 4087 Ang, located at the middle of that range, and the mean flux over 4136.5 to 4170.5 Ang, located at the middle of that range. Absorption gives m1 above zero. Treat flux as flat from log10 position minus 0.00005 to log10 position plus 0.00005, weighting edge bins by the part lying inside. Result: 3.9 Ang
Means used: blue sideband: 3.07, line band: 2.77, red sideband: 3.06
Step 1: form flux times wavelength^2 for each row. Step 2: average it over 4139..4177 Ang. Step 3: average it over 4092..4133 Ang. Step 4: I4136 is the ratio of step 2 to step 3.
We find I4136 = 1.11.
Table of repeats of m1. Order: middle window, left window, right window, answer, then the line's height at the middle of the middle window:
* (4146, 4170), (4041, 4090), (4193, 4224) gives 0.4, 3.1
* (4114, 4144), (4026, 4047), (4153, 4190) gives 1.0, 3.07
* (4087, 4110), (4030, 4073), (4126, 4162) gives 3.0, 3.13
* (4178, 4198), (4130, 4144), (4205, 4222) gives 0.8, 3.12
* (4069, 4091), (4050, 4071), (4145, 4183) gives 0.9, 3.11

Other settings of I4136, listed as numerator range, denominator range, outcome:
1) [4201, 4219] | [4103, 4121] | 1.25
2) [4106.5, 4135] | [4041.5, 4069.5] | 0.92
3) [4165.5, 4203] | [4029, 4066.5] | 0.98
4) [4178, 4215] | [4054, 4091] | 1.06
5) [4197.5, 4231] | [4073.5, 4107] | 1.15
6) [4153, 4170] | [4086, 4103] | 1.14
